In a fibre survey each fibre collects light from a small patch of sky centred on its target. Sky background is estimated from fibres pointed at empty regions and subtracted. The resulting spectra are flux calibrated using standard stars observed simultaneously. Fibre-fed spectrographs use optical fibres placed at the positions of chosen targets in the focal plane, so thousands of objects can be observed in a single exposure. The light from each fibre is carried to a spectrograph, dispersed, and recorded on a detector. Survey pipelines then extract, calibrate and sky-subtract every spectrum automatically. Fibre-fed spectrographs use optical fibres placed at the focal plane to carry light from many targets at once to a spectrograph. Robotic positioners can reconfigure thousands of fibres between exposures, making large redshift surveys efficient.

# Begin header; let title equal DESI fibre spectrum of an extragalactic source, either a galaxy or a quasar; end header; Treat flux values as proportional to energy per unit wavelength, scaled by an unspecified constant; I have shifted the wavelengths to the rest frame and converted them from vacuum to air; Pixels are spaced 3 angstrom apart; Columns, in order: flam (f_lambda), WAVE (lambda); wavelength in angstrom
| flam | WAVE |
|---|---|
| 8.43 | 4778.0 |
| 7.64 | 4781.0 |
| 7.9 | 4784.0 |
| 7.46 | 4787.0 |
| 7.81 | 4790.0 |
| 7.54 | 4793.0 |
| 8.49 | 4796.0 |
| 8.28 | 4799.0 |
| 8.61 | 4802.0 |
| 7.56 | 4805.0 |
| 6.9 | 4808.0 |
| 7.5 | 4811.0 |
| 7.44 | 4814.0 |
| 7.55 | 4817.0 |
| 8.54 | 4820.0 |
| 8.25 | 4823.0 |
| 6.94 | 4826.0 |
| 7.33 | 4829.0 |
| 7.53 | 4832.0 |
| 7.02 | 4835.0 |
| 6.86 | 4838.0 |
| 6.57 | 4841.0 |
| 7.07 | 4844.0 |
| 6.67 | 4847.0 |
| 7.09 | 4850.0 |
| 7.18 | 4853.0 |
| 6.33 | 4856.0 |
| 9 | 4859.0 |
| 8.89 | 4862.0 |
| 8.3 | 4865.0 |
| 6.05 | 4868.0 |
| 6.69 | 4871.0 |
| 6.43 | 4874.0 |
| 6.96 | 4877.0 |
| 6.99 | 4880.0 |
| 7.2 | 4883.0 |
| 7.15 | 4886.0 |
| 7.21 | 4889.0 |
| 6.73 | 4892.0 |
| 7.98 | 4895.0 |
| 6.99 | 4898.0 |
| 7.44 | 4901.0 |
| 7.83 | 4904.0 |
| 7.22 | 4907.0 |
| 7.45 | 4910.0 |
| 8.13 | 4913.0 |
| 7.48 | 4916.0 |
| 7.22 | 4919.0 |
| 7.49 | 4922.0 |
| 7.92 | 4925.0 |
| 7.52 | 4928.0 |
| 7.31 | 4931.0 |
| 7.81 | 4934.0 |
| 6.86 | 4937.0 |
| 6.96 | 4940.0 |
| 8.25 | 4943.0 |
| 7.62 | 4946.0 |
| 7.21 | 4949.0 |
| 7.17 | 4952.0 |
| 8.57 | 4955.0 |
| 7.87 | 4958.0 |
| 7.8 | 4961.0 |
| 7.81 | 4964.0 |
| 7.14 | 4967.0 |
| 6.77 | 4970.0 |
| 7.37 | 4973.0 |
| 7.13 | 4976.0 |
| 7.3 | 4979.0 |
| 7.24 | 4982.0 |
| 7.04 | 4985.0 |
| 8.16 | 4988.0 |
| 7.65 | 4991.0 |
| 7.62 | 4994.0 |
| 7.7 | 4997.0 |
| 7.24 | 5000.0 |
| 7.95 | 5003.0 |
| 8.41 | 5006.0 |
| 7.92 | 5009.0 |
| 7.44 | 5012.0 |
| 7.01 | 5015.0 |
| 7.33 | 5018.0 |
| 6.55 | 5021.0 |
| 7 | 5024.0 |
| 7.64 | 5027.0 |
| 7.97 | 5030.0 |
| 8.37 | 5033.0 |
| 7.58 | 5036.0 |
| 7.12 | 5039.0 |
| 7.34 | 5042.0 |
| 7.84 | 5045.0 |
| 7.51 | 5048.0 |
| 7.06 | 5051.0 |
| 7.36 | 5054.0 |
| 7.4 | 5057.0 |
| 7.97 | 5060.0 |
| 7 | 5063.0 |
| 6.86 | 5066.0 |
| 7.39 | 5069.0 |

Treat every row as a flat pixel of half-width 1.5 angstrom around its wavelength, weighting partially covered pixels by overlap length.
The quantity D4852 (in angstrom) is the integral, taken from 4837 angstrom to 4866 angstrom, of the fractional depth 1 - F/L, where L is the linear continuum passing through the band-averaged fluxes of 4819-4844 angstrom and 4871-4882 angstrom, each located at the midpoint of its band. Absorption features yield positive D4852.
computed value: -1.2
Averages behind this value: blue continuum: 7.34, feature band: 7.39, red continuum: 6.8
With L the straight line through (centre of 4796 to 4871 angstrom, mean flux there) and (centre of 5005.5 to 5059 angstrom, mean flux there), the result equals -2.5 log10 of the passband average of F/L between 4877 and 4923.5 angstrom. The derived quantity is 0.02 mag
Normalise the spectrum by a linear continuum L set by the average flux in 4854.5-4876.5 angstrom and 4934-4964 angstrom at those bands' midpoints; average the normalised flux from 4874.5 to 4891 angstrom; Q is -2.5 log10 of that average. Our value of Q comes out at 0.05 mag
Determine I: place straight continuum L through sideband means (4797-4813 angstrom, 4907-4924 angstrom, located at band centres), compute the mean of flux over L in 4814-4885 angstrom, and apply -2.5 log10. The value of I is 0.058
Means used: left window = 7.78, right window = 7.54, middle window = 7.28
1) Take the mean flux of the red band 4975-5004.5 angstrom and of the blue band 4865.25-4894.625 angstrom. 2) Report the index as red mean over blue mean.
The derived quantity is 1.08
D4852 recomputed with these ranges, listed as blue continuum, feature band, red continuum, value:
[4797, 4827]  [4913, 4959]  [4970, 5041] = 0.2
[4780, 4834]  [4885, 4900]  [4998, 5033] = 0.8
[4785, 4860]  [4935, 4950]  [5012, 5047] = 0.1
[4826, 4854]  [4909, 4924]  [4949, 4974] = -0.4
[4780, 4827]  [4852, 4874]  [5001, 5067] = 0.8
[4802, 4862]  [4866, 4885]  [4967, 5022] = 1.6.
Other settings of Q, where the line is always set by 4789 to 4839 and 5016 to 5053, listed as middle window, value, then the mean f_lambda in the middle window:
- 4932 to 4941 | 0.045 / 7.23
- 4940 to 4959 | -0.027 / 7.71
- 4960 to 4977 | 0.026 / 7.33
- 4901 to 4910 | 0.010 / 7.5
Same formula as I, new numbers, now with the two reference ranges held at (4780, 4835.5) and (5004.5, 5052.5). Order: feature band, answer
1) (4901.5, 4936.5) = 0.008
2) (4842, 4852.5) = 0.108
